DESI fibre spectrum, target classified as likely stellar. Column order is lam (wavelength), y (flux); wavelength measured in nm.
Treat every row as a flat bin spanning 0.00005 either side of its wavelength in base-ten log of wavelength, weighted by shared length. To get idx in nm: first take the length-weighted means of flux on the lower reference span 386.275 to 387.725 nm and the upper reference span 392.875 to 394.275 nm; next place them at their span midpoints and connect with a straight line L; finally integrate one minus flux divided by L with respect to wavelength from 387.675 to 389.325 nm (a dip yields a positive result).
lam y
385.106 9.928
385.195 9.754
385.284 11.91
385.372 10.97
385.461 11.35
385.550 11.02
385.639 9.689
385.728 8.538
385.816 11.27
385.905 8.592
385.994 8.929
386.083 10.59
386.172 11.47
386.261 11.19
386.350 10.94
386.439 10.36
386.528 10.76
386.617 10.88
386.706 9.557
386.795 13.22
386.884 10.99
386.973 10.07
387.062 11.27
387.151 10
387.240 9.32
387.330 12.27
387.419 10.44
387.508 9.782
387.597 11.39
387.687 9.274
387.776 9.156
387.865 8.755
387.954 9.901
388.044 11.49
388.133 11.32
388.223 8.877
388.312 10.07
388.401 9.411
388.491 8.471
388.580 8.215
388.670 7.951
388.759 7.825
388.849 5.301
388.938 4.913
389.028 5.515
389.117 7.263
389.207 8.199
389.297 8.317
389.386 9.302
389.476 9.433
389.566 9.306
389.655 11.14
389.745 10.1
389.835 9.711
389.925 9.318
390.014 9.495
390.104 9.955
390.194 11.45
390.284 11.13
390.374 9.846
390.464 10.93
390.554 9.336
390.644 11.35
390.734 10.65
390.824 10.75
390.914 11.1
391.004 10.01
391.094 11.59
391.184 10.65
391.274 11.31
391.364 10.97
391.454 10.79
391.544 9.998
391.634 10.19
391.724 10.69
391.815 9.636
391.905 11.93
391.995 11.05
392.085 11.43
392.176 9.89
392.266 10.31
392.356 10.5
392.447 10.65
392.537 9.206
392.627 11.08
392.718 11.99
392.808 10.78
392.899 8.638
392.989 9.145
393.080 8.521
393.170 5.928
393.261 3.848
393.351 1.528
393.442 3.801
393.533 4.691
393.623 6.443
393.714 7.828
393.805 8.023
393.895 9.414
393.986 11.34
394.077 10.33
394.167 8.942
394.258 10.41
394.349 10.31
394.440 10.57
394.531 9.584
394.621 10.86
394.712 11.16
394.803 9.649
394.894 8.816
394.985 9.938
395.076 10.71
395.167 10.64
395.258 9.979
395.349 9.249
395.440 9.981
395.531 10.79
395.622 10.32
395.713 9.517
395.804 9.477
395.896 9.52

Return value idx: 0.25 nm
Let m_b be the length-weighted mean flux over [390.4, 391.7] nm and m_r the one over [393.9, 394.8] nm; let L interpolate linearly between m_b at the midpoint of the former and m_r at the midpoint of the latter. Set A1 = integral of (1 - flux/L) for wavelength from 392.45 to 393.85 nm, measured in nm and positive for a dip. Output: 0.392 nm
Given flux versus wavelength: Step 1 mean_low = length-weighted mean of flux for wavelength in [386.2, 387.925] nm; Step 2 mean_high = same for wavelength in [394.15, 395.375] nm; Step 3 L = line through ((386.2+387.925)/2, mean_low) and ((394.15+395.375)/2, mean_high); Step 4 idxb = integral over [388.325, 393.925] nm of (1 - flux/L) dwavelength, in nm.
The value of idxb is 0.61 nm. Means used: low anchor 10.5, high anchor 10.1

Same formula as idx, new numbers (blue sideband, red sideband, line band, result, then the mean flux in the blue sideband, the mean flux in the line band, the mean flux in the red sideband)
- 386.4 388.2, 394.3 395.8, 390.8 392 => -0.05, 10.5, 10.8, 10.1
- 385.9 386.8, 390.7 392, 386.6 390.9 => 0.41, 10.6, 9.64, 10.8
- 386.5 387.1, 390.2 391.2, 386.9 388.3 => 0.09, 11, 10.2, 10.7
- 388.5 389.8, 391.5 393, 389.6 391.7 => -0.30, 8.08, 10.5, 10.4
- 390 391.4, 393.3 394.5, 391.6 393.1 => -0.17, 10.7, 10.4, 7.97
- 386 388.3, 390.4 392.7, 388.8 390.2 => 0.26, 10.5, 8.59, 10.6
